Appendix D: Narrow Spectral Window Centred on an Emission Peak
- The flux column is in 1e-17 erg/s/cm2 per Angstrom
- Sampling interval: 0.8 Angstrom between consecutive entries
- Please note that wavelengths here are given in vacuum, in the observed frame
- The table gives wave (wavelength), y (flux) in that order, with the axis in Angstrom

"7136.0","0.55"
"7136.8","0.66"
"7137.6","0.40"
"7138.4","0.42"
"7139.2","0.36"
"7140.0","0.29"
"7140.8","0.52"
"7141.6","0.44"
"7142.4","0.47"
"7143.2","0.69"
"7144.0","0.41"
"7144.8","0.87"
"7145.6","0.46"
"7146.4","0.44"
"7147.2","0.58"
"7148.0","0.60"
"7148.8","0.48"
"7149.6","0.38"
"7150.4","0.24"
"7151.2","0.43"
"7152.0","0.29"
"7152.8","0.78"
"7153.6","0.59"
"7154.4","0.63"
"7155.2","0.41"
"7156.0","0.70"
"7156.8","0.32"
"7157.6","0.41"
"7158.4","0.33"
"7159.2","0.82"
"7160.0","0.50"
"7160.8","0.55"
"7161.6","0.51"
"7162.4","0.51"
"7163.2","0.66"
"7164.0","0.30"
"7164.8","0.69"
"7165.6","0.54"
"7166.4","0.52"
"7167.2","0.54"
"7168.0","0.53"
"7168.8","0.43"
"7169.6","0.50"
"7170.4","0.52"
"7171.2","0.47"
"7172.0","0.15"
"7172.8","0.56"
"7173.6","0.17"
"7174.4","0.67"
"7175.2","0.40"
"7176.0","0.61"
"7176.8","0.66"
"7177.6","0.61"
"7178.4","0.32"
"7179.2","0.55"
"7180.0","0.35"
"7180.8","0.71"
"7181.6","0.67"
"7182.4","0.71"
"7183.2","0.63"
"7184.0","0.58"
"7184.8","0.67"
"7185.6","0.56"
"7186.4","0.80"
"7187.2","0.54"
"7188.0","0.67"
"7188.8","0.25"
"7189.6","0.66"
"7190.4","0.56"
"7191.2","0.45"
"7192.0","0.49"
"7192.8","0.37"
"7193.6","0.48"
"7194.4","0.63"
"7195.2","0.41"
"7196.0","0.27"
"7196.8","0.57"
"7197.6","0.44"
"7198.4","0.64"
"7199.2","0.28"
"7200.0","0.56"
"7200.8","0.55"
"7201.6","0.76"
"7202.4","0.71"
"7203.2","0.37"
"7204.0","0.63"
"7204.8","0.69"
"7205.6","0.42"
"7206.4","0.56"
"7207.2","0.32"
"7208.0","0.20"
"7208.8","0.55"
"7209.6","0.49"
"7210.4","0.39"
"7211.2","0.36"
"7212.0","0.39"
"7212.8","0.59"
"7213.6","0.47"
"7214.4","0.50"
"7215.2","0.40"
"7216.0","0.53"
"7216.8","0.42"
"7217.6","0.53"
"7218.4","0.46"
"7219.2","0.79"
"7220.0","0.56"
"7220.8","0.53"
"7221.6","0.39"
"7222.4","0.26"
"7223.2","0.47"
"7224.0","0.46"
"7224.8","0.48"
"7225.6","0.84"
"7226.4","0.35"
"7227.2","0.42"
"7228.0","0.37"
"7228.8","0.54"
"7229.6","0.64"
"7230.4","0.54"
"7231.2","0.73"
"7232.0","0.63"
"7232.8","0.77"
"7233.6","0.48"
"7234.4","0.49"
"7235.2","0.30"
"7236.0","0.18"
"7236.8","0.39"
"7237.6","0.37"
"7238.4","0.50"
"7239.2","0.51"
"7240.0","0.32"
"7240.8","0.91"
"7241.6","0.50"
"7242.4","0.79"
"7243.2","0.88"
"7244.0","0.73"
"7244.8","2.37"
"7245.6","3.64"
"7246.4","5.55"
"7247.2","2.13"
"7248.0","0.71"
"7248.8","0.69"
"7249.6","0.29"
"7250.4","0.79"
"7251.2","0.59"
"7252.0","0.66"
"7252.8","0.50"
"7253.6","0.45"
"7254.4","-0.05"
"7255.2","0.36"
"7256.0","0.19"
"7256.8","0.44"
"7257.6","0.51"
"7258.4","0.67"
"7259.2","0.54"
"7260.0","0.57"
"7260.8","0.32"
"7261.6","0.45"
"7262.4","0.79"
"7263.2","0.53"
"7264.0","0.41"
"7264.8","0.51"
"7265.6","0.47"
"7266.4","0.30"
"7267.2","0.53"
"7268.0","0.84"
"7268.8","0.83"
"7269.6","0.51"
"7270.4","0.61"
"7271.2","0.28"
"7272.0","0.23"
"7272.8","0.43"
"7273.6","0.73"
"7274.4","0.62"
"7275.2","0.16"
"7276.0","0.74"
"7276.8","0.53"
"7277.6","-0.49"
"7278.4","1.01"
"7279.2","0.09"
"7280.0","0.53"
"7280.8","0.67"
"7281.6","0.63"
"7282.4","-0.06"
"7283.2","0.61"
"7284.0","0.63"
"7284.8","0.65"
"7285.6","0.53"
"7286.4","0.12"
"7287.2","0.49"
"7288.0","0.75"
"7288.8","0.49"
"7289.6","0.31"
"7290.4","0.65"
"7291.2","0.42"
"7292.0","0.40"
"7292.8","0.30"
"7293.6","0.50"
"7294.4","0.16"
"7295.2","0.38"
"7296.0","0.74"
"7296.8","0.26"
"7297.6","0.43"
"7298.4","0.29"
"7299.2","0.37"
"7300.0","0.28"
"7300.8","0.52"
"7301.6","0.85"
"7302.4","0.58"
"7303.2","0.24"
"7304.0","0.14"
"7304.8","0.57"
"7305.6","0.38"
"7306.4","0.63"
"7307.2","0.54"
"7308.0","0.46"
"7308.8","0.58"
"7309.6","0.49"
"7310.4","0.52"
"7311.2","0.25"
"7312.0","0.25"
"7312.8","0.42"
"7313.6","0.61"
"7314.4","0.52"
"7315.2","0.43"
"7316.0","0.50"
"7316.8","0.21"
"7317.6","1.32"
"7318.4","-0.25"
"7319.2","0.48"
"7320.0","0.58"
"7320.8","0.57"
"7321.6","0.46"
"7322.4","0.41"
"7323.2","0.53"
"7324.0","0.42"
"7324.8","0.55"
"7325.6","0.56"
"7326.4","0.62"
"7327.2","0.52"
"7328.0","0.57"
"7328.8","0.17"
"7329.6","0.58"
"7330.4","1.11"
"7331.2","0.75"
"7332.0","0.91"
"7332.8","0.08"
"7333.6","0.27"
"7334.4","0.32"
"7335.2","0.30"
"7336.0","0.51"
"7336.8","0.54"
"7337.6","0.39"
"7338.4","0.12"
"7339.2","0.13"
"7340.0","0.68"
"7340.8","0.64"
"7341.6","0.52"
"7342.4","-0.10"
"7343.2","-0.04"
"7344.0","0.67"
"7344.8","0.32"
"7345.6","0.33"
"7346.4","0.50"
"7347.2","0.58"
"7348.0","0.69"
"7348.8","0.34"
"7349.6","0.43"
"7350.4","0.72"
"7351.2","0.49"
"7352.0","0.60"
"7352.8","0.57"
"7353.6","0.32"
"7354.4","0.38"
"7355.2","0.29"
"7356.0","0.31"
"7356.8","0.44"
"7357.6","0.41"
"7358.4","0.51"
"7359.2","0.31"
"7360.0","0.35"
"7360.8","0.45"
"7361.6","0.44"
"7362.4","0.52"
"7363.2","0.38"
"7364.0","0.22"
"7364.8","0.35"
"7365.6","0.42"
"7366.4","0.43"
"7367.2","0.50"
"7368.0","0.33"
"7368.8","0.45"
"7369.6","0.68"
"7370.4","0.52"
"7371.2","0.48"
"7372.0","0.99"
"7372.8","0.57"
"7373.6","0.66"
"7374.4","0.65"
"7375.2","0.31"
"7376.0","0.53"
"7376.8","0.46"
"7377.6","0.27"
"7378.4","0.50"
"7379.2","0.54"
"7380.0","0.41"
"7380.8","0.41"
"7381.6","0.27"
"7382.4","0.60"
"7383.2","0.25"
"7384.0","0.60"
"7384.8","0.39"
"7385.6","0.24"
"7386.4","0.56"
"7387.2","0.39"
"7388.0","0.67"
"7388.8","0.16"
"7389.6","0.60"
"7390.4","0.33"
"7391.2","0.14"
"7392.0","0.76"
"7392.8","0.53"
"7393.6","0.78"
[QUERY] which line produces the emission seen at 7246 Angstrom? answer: Halpha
